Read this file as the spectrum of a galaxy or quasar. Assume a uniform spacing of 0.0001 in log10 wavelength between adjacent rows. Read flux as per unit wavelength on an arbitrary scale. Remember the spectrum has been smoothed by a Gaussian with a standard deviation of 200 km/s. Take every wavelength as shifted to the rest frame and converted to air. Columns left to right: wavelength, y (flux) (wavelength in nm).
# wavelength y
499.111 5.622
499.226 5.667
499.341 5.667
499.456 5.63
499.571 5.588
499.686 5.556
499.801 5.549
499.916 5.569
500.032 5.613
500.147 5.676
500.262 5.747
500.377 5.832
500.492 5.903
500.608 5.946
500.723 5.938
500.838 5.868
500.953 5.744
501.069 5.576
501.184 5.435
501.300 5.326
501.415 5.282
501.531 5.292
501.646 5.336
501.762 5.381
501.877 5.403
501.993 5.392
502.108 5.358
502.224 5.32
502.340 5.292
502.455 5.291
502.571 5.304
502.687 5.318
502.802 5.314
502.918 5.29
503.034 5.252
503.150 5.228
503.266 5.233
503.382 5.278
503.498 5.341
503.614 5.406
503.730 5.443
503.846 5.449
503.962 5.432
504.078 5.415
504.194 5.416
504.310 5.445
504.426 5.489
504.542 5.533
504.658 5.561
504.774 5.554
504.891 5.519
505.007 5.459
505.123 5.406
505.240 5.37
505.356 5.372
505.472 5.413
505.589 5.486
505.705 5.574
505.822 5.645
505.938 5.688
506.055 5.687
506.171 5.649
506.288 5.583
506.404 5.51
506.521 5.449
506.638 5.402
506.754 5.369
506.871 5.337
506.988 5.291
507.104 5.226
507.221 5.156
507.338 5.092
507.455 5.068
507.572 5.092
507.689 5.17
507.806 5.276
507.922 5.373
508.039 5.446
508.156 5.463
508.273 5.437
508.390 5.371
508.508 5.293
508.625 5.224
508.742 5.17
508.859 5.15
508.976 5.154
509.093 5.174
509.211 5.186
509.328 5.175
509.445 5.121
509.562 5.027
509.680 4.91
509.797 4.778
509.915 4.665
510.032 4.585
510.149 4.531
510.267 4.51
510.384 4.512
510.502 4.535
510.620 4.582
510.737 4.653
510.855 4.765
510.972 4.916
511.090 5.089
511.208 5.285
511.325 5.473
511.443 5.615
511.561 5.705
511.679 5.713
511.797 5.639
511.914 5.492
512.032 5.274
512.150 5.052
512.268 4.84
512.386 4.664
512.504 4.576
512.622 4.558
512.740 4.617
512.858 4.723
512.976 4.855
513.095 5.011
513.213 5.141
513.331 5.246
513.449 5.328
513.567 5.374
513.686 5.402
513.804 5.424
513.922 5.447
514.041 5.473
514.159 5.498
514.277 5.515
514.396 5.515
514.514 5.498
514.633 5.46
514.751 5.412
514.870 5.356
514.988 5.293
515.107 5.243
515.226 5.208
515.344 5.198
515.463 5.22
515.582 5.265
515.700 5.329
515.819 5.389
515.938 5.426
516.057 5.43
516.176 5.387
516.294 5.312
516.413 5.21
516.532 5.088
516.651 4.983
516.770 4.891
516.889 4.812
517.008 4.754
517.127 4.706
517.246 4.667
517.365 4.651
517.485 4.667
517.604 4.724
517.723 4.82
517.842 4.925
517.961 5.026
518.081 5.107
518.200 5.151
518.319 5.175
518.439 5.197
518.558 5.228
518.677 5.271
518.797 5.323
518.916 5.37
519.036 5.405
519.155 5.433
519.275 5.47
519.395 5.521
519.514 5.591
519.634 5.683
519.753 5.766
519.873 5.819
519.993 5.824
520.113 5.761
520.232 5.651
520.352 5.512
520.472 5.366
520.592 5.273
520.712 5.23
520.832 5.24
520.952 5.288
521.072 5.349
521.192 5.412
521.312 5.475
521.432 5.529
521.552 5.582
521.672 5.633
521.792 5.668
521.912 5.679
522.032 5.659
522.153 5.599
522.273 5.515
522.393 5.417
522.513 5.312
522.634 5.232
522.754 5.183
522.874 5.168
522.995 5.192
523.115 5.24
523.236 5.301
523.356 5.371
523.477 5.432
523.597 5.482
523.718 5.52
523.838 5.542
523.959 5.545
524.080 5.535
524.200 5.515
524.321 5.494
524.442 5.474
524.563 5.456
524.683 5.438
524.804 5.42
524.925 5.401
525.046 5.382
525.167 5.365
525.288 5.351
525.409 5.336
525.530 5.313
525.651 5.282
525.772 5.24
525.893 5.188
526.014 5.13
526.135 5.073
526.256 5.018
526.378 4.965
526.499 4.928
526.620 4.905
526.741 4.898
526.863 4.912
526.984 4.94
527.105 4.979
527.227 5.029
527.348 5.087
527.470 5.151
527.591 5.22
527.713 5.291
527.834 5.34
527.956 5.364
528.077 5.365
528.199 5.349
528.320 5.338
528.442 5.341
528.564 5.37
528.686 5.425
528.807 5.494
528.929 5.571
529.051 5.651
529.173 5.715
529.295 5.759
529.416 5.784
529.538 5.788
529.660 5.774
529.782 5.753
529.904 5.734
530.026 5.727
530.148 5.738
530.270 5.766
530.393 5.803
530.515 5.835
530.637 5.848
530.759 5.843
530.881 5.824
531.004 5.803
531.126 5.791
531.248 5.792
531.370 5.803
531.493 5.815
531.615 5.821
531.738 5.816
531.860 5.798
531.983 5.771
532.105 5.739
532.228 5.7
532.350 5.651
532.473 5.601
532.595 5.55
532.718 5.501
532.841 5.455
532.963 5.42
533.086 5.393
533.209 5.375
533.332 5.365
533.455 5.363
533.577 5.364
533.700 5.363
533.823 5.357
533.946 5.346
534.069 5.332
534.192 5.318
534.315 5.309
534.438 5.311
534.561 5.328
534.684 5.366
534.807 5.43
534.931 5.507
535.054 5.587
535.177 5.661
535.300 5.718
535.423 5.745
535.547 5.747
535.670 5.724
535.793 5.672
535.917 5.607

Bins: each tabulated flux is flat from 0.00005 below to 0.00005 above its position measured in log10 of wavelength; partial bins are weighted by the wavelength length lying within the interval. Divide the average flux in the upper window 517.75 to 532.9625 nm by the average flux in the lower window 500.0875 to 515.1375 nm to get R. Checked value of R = 1.0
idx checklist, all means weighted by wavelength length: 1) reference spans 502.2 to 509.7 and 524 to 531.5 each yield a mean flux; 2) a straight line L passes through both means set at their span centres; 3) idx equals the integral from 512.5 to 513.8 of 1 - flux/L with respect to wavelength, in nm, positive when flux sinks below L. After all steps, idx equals 0.09 nm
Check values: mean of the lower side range 5.35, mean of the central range 5.02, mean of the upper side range 5.43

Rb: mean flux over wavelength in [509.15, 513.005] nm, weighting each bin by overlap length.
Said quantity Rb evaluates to 4.96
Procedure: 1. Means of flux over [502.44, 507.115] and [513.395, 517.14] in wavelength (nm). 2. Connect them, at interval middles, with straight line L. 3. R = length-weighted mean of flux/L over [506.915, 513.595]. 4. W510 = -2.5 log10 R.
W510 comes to 0.06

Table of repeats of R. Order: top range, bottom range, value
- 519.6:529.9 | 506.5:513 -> 1.06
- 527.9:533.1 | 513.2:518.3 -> 1.09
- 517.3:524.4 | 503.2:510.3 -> 1.01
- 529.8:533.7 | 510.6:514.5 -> 1.09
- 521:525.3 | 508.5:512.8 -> 1.09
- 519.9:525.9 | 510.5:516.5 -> 1.04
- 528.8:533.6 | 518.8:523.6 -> 1.04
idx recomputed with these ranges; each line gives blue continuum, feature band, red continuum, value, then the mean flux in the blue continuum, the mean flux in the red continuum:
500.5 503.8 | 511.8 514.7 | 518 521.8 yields 0.137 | 5.42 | 5.44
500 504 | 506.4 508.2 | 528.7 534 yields 0.069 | 5.46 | 5.65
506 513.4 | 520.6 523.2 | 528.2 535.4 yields -0.012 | 5.12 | 5.59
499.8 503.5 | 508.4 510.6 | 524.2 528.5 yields 0.189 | 5.47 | 5.23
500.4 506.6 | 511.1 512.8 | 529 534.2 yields 0.106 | 5.47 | 5.65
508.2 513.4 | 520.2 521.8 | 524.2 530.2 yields -0.063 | 5.02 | 5.35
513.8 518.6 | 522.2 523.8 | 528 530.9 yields 0.022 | 5.17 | 5.65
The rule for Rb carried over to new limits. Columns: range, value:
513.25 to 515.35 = 5.39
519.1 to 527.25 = 5.37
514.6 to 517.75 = 5.11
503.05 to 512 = 5.27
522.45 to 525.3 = 5.39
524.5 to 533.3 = 5.47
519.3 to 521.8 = 5.53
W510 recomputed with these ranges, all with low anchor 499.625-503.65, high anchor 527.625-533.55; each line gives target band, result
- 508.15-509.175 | 0.051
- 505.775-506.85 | -0.010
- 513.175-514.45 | 0.027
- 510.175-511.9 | 0.092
